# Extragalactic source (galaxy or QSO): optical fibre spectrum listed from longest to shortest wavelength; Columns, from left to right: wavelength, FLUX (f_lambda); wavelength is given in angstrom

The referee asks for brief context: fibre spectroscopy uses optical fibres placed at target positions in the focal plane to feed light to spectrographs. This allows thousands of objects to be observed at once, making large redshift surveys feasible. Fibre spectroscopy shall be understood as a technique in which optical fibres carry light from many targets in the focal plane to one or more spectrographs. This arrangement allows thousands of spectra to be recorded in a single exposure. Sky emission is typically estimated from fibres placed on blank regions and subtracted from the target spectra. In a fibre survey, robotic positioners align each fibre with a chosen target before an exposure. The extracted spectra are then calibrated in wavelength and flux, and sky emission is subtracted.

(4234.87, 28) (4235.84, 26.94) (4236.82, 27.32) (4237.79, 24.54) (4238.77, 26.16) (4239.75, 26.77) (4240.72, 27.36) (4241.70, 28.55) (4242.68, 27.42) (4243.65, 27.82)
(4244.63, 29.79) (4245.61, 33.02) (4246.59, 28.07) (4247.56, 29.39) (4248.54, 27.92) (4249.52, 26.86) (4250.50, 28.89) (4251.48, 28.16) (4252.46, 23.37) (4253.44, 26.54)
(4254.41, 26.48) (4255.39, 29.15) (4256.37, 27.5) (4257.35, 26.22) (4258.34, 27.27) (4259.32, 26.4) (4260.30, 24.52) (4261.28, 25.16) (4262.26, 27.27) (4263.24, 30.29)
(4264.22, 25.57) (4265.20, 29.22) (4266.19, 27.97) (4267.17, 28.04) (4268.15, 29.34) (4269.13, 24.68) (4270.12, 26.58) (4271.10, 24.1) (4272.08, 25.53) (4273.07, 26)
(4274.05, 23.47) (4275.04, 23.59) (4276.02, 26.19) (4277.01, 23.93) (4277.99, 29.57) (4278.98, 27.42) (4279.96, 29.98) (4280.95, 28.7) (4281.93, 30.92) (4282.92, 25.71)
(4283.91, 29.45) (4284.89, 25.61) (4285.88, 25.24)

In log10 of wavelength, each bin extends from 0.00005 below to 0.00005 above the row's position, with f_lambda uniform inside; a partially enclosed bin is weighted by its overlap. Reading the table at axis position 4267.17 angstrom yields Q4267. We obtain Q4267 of 28.04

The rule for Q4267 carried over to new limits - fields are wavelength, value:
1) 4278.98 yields 27.42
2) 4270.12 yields 26.58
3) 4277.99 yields 29.57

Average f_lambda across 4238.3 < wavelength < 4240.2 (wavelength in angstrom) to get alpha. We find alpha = 26.4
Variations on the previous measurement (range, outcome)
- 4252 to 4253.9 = 24.9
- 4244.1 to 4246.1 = 31.2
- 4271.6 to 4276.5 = 24.9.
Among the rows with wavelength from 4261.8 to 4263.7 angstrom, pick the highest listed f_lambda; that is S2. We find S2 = 30.29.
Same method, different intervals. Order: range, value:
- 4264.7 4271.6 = 29.34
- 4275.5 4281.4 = 29.98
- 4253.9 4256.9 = 29.15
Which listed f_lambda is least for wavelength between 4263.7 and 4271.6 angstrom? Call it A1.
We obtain 24.1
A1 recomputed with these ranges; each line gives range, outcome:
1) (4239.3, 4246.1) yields 26.77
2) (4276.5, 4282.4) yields 23.93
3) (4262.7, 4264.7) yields 25.57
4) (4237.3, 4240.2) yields 24.54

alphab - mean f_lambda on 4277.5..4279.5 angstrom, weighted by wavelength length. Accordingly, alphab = 28.6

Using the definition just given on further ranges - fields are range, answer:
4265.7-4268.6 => 28.5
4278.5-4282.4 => 29.3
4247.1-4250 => 28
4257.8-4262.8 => 26.1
